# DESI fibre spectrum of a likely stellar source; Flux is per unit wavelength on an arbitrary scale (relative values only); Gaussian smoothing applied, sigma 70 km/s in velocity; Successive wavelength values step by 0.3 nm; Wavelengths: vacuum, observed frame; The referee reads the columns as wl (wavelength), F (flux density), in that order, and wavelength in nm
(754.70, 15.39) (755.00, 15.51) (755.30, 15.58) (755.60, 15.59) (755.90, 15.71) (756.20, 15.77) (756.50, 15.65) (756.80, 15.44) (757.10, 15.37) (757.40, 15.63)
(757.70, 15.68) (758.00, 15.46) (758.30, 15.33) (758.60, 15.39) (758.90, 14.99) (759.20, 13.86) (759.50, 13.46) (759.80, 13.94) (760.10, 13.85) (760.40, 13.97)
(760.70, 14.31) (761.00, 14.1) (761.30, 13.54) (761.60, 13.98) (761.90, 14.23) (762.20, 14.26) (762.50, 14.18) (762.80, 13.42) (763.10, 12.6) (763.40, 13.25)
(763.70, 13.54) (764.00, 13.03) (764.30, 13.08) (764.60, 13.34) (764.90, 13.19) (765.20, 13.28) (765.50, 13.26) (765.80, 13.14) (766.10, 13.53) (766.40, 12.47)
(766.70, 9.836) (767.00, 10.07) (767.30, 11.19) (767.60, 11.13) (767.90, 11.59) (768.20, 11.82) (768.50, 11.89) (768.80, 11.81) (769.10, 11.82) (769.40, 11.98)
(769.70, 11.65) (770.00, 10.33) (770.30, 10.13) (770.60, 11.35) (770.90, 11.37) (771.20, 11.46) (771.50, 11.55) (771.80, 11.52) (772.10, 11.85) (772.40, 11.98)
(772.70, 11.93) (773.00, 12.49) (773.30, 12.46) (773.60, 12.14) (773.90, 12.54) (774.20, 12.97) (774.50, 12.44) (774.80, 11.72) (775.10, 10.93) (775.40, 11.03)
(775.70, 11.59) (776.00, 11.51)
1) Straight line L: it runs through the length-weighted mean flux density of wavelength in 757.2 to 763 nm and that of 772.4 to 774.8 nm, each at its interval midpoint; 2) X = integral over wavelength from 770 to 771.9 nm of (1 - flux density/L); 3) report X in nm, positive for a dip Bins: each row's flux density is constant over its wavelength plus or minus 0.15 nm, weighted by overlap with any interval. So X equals 0.238 nm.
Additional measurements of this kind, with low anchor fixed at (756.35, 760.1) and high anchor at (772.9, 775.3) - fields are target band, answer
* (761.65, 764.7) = 0.13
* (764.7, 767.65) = 0.31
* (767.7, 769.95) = 0.24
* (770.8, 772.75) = 0.14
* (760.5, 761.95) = 0.04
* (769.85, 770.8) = 0.16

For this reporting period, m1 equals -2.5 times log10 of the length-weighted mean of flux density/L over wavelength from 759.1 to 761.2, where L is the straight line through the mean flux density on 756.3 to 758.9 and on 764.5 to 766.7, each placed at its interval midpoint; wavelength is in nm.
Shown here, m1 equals 0.06 mag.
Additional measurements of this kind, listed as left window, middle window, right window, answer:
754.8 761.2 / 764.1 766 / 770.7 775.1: 0.028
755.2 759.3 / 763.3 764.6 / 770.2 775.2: 0.050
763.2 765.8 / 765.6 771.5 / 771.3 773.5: 0.096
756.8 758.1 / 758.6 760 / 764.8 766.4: 0.060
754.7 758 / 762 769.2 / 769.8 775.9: 0.072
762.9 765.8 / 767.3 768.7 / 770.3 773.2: 0.077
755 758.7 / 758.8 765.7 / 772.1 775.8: 0.059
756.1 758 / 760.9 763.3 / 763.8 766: 0.022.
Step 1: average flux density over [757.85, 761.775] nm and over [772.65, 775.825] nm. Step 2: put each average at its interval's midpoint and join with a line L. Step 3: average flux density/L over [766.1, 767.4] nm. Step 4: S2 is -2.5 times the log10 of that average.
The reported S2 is 0.18 mag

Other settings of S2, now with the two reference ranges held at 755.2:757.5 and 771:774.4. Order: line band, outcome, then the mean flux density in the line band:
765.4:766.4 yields 0.03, 13.2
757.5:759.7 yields 0.02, 14.9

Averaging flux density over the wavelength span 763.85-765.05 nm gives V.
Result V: 13.2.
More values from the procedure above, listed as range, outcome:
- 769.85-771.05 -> 10.8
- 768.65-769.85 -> 11.8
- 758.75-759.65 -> 14.1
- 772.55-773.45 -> 12.3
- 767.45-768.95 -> 11.6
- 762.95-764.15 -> 13.1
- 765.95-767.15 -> 11.5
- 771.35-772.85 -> 11.8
